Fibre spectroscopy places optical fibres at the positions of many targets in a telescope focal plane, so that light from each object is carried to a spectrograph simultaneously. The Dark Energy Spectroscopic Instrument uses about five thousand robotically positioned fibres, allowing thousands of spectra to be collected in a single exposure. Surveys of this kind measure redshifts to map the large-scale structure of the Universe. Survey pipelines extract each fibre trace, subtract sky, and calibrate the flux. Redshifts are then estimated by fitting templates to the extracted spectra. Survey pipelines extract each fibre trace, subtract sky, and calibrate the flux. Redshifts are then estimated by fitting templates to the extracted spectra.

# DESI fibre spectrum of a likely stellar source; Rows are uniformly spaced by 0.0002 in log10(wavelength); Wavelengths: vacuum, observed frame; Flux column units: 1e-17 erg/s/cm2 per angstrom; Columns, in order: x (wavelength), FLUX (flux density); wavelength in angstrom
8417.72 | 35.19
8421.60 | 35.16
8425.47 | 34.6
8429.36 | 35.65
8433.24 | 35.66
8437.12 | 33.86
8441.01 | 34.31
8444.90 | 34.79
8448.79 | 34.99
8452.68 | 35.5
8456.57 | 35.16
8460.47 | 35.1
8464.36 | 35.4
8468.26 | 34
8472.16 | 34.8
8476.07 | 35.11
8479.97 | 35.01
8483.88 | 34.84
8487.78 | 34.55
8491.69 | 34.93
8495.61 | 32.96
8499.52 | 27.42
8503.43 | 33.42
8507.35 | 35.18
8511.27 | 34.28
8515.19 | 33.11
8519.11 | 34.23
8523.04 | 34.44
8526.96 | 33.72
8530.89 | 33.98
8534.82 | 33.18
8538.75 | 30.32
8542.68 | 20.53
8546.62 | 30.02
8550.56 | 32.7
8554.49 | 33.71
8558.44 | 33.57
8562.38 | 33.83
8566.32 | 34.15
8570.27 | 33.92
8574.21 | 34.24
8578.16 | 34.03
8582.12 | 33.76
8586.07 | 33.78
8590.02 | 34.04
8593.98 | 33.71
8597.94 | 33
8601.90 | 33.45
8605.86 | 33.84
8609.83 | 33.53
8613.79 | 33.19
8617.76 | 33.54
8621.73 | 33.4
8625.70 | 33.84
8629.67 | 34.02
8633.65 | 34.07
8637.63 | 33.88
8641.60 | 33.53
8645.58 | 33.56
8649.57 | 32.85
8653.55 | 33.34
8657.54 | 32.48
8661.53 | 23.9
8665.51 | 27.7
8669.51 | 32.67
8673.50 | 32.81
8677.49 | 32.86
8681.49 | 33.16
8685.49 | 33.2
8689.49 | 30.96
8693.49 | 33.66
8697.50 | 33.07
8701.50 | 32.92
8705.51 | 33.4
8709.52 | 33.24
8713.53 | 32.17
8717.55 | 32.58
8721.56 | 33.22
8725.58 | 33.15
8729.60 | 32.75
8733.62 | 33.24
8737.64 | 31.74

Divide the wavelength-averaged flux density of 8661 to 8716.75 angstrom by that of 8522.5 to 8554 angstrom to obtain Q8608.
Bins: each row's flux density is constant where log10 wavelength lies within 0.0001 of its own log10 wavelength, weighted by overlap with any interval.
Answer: 1.0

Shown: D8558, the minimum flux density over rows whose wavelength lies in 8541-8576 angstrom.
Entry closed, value 20.53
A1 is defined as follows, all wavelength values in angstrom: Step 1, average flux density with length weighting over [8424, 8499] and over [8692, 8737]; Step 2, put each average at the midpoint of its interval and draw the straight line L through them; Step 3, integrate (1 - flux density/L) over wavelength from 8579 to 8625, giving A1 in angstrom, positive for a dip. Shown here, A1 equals 0.2 angstrom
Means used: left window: 34.7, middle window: 33.6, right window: 33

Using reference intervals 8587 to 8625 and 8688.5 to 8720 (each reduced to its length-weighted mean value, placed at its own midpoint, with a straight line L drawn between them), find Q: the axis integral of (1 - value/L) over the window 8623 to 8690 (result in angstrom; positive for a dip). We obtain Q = 1.71 angstrom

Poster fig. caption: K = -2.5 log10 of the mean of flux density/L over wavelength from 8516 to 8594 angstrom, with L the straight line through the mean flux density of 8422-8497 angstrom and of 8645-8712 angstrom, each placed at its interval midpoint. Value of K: 0.03 mag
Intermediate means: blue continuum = 34.8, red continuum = 32.1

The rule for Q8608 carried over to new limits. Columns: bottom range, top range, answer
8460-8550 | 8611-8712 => 0.99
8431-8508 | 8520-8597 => 0.95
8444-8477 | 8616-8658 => 0.96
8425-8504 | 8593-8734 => 0.95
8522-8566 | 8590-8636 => 1.06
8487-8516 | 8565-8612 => 1.02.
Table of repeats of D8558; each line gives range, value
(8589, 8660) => 32.48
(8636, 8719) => 23.9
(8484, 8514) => 27.42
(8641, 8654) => 32.85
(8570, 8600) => 33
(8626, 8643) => 33.53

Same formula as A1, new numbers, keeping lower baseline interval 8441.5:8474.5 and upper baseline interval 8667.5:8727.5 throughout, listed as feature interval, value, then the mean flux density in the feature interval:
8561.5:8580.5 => 0.0 angstrom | 34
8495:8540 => 1.8 angstrom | 33.1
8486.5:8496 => 0.1 angstrom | 34.3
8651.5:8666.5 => 1.7 angstrom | 29.5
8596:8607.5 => 0.1 angstrom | 33.4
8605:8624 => 0.1 angstrom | 33.5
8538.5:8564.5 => 2.6 angstrom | 30.7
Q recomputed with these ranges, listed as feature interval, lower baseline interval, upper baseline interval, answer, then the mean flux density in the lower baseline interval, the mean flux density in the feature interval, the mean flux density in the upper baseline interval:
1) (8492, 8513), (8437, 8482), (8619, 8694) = 0.93 angstrom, 34.9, 32.8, 32.4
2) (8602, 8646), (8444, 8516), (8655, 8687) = -2.47 angstrom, 34.2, 33.7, 31.1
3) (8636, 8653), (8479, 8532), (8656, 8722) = -0.55 angstrom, 33.7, 33.4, 32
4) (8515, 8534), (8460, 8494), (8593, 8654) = 0.27 angstrom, 34.8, 33.9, 33.5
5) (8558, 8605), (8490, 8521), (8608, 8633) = -0.47 angstrom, 33.2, 33.8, 33.6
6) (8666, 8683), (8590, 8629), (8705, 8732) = 0.39 angstrom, 33.5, 32.4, 32.9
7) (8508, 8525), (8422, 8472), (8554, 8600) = 0.11 angstrom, 34.9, 34.1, 33.8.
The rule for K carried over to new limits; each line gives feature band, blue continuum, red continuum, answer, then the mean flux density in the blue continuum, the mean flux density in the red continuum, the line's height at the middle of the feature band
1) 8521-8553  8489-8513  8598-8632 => 0.07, 33.1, 33.6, 33.2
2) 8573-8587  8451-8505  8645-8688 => -0.04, 34.2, 31.6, 32.8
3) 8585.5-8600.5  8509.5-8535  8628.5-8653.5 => 0.00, 33.9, 33.6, 33.7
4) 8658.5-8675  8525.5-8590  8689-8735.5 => 0.12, 32.5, 32.9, 32.8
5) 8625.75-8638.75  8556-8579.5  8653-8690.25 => -0.06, 33.9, 31.2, 32.3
